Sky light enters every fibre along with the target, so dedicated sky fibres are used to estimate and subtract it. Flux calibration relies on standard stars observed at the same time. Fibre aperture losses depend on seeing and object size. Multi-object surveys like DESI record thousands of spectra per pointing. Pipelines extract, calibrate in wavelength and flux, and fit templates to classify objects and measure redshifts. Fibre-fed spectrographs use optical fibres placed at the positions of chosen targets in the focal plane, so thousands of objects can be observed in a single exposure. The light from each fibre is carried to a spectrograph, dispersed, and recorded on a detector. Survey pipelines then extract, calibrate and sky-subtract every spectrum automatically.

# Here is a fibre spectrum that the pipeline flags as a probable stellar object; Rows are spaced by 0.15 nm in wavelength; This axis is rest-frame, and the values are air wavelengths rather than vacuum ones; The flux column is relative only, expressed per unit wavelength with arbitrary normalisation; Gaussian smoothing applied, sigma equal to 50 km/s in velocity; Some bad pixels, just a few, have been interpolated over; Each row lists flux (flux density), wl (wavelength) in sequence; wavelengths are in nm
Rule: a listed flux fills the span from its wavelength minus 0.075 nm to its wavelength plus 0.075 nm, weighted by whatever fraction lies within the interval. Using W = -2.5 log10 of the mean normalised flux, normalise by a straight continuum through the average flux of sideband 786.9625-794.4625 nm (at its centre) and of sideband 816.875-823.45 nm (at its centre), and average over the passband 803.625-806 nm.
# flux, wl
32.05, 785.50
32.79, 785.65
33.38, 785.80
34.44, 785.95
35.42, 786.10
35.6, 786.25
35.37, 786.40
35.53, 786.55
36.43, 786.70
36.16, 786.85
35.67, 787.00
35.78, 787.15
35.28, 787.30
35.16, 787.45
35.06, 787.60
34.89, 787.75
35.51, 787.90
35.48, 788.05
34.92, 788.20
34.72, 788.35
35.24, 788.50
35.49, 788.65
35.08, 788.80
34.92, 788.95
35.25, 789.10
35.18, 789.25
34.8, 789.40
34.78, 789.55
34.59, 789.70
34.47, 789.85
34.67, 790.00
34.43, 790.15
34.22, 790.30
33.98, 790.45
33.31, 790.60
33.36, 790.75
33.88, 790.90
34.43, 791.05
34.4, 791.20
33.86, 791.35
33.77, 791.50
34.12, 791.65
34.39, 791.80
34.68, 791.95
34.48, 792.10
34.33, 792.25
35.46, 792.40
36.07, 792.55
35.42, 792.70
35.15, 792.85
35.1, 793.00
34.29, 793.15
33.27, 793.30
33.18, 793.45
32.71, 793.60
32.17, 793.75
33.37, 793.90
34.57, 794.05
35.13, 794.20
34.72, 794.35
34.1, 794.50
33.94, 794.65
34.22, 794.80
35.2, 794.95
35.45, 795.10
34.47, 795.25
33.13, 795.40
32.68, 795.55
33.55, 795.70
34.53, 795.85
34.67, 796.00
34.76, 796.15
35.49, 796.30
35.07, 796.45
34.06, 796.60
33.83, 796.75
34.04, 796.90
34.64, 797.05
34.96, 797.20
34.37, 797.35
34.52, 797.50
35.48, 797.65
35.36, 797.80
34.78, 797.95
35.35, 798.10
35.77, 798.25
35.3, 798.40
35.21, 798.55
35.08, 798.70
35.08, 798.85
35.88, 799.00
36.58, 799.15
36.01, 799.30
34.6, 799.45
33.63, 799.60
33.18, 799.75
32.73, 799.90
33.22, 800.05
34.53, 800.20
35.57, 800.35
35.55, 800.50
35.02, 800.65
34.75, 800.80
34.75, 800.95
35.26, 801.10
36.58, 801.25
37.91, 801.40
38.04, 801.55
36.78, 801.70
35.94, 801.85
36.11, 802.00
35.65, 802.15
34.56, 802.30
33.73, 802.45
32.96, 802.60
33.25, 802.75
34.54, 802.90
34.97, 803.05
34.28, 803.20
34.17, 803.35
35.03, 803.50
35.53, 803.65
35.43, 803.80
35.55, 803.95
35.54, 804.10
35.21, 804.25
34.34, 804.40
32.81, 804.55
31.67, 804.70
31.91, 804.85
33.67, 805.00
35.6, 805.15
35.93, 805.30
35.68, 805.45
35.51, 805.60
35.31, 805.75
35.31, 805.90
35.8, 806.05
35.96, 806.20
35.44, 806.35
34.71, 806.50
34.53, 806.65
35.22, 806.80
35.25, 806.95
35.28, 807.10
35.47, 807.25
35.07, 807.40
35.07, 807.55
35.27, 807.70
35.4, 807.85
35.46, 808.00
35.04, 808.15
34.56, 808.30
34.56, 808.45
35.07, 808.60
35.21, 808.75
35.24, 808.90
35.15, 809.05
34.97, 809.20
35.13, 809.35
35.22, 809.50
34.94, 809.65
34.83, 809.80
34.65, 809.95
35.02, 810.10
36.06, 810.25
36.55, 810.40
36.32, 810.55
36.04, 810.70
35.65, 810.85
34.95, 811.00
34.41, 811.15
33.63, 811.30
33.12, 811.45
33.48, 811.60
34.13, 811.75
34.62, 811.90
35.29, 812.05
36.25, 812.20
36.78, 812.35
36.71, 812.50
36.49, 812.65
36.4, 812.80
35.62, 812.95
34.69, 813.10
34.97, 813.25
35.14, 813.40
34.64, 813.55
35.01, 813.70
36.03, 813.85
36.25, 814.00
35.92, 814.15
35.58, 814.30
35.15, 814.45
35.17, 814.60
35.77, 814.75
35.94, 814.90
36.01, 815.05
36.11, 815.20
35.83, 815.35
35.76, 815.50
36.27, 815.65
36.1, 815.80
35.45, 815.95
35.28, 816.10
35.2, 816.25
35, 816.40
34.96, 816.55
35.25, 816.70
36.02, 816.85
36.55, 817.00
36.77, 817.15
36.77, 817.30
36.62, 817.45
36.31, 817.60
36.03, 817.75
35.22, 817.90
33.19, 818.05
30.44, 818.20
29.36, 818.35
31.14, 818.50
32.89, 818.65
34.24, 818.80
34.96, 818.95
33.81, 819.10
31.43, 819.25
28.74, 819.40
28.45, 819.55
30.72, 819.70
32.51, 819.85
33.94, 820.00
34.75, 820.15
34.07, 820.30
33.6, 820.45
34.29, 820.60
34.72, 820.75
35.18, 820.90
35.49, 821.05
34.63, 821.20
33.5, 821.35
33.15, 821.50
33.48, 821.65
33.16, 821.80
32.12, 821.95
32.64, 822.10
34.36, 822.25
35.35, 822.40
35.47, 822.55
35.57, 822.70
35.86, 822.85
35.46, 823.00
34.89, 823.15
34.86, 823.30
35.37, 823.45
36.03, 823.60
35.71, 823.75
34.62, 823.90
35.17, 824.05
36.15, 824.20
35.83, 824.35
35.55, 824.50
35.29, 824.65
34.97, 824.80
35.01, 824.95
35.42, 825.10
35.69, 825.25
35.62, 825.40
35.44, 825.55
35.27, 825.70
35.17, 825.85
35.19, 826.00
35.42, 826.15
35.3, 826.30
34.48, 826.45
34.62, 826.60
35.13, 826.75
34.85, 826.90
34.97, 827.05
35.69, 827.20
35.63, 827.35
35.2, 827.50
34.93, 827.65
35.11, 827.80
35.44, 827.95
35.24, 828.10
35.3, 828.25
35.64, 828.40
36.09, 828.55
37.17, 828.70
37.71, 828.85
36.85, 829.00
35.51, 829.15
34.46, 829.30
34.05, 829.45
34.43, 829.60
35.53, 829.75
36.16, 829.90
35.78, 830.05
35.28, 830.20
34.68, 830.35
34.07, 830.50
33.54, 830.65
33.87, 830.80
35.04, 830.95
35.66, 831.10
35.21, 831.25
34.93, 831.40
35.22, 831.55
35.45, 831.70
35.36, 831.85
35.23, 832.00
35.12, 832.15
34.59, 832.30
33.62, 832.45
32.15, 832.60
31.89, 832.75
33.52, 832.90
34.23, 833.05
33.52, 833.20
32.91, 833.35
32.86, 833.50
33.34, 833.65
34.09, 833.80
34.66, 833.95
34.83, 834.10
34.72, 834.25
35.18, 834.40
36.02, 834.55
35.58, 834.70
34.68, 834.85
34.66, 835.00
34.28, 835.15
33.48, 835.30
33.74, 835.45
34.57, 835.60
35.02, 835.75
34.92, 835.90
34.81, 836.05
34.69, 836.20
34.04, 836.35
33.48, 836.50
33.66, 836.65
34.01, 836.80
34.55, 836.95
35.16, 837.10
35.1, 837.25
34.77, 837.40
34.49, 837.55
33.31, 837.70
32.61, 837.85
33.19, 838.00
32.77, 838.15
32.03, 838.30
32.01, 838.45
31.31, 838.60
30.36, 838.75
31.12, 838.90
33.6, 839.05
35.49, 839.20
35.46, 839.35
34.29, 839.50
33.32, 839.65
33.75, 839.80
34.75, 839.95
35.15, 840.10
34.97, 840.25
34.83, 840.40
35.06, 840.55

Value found -0.01 mag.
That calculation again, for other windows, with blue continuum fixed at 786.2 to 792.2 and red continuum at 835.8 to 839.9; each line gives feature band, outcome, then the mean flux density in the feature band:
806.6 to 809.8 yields -0.023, 35.1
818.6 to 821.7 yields 0.026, 33.3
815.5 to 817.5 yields -0.052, 35.9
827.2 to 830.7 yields -0.048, 35.4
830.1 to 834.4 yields -0.016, 34.3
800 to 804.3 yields -0.021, 35.2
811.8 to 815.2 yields -0.044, 35.7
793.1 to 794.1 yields 0.045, 33.3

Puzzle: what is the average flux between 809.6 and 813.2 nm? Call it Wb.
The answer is 35.3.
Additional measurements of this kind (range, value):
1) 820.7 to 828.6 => 35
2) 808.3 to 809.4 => 35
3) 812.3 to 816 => 35.7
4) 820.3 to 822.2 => 33.8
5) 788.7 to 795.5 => 34.4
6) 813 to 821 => 34.5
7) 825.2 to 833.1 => 35.1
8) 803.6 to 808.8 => 34.9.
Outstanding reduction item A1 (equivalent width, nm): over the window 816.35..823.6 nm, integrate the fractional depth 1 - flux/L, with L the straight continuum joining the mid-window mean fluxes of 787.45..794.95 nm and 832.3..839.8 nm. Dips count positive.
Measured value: 0.01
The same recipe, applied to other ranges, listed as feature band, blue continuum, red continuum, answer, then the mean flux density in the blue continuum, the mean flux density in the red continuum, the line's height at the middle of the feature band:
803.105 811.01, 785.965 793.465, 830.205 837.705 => -0.09 nm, 34.8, 34.4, 34.7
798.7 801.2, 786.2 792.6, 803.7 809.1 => 0.01 nm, 34.9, 35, 34.9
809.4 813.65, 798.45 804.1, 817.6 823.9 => -0.11 nm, 35.1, 33.7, 34.4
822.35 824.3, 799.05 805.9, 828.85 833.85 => -0.04 nm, 34.9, 34.5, 34.6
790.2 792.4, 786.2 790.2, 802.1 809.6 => 0.06 nm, 35.2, 34.8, 35.1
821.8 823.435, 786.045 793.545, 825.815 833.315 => 0.02 nm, 34.8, 35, 34.9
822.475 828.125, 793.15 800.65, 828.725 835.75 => -0.11 nm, 34.5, 34.6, 34.6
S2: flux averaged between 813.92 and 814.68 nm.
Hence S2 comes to 35.6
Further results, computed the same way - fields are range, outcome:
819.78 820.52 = 33.8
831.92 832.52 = 34.7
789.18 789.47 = 35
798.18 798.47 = 35.5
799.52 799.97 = 33.2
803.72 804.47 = 35.2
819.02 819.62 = 30.7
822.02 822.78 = 34.7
